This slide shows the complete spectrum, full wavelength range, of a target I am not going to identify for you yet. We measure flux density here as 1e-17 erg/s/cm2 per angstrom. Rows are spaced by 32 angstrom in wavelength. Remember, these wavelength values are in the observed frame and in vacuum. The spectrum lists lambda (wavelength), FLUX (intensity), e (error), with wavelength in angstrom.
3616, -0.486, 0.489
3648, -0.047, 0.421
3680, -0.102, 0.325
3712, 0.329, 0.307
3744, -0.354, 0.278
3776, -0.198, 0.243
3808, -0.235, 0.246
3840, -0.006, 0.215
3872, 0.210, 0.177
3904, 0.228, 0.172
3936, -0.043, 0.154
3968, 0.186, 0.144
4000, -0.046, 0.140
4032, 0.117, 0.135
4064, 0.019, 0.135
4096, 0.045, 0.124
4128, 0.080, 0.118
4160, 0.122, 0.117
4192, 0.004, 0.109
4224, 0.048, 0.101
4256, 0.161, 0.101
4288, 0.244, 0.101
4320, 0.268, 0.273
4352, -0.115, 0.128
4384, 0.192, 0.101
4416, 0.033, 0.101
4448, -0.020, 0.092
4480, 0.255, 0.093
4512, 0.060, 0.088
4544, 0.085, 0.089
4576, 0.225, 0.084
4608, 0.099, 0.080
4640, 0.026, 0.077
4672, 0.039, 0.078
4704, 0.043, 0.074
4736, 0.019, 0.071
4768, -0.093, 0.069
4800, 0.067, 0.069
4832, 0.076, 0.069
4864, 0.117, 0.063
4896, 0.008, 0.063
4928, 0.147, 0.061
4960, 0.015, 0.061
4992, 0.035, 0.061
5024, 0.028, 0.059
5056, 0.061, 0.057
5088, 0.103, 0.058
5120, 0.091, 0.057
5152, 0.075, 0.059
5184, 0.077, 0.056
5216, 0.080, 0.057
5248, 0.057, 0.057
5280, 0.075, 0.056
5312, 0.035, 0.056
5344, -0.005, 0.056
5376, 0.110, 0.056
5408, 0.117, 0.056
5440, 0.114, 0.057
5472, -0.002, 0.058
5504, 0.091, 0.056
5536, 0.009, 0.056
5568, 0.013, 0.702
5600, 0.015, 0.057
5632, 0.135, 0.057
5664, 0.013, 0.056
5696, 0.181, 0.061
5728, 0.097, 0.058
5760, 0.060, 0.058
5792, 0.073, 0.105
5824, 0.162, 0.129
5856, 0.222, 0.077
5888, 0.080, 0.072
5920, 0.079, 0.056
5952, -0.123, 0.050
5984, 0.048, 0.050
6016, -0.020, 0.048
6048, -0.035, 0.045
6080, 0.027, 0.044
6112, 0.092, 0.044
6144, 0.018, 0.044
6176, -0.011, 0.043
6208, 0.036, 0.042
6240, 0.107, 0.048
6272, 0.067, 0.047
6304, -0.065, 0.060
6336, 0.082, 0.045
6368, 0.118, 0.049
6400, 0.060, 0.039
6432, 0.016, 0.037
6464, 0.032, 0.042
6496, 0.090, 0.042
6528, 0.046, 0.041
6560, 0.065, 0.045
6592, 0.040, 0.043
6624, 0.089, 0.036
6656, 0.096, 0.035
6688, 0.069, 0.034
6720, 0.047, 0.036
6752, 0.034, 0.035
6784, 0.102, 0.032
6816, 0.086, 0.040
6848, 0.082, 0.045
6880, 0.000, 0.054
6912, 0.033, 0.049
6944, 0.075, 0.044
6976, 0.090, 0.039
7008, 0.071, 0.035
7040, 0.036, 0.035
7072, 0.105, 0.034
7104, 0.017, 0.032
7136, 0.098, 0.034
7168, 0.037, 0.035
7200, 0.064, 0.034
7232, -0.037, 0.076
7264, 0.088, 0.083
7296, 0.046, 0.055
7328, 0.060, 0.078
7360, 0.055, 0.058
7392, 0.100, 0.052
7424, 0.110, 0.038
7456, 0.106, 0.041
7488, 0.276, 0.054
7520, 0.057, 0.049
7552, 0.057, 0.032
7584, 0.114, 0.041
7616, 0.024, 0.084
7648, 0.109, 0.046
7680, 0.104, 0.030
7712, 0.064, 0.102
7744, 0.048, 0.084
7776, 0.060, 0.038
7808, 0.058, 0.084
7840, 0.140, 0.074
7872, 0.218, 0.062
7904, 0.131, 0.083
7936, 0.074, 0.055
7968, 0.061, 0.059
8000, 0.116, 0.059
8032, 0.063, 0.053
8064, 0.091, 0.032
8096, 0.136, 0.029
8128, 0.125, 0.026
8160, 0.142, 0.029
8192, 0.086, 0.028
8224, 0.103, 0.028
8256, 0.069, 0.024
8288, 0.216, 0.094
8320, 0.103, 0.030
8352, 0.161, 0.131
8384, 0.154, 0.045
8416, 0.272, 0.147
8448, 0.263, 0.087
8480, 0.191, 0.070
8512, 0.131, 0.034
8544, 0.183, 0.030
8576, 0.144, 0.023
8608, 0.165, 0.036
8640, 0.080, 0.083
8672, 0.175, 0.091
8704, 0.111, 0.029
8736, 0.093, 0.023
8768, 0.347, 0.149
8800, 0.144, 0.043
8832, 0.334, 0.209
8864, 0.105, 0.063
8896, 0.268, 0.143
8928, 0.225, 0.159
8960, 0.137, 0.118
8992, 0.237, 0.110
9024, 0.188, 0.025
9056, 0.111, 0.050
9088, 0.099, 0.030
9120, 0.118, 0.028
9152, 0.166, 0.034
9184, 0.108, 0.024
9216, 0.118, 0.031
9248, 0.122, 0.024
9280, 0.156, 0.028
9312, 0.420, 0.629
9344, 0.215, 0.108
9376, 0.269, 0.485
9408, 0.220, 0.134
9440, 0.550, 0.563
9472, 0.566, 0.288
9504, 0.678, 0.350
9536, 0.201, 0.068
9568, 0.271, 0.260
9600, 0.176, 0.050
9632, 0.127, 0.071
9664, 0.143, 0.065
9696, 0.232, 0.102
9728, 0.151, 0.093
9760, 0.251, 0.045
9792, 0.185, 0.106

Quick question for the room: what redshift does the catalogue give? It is 1.01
